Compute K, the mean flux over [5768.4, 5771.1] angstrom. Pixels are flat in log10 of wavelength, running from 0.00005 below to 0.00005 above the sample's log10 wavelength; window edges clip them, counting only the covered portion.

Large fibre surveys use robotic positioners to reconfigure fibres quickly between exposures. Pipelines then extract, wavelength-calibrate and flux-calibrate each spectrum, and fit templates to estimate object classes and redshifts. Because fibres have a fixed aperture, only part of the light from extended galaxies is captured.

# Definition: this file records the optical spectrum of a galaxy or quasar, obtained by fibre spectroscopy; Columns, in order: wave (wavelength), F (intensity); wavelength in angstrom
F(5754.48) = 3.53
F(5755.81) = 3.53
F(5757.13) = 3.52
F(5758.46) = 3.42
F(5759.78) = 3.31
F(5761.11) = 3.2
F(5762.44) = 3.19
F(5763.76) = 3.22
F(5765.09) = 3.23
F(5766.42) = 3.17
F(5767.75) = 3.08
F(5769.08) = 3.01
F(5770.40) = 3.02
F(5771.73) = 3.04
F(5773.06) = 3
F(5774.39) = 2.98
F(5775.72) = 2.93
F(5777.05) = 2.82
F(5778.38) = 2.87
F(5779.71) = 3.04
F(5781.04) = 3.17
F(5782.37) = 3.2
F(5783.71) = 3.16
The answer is 3.02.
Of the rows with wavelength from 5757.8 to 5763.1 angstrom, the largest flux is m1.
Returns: 3.42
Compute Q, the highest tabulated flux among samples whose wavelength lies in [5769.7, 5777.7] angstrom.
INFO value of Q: 3.04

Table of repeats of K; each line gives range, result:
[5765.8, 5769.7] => 3.08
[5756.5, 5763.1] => 3.33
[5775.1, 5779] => 2.87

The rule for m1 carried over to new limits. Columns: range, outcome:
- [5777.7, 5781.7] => 3.17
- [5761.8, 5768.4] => 3.23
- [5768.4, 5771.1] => 3.02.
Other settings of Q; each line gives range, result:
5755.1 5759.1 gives 3.53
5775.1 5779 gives 2.93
